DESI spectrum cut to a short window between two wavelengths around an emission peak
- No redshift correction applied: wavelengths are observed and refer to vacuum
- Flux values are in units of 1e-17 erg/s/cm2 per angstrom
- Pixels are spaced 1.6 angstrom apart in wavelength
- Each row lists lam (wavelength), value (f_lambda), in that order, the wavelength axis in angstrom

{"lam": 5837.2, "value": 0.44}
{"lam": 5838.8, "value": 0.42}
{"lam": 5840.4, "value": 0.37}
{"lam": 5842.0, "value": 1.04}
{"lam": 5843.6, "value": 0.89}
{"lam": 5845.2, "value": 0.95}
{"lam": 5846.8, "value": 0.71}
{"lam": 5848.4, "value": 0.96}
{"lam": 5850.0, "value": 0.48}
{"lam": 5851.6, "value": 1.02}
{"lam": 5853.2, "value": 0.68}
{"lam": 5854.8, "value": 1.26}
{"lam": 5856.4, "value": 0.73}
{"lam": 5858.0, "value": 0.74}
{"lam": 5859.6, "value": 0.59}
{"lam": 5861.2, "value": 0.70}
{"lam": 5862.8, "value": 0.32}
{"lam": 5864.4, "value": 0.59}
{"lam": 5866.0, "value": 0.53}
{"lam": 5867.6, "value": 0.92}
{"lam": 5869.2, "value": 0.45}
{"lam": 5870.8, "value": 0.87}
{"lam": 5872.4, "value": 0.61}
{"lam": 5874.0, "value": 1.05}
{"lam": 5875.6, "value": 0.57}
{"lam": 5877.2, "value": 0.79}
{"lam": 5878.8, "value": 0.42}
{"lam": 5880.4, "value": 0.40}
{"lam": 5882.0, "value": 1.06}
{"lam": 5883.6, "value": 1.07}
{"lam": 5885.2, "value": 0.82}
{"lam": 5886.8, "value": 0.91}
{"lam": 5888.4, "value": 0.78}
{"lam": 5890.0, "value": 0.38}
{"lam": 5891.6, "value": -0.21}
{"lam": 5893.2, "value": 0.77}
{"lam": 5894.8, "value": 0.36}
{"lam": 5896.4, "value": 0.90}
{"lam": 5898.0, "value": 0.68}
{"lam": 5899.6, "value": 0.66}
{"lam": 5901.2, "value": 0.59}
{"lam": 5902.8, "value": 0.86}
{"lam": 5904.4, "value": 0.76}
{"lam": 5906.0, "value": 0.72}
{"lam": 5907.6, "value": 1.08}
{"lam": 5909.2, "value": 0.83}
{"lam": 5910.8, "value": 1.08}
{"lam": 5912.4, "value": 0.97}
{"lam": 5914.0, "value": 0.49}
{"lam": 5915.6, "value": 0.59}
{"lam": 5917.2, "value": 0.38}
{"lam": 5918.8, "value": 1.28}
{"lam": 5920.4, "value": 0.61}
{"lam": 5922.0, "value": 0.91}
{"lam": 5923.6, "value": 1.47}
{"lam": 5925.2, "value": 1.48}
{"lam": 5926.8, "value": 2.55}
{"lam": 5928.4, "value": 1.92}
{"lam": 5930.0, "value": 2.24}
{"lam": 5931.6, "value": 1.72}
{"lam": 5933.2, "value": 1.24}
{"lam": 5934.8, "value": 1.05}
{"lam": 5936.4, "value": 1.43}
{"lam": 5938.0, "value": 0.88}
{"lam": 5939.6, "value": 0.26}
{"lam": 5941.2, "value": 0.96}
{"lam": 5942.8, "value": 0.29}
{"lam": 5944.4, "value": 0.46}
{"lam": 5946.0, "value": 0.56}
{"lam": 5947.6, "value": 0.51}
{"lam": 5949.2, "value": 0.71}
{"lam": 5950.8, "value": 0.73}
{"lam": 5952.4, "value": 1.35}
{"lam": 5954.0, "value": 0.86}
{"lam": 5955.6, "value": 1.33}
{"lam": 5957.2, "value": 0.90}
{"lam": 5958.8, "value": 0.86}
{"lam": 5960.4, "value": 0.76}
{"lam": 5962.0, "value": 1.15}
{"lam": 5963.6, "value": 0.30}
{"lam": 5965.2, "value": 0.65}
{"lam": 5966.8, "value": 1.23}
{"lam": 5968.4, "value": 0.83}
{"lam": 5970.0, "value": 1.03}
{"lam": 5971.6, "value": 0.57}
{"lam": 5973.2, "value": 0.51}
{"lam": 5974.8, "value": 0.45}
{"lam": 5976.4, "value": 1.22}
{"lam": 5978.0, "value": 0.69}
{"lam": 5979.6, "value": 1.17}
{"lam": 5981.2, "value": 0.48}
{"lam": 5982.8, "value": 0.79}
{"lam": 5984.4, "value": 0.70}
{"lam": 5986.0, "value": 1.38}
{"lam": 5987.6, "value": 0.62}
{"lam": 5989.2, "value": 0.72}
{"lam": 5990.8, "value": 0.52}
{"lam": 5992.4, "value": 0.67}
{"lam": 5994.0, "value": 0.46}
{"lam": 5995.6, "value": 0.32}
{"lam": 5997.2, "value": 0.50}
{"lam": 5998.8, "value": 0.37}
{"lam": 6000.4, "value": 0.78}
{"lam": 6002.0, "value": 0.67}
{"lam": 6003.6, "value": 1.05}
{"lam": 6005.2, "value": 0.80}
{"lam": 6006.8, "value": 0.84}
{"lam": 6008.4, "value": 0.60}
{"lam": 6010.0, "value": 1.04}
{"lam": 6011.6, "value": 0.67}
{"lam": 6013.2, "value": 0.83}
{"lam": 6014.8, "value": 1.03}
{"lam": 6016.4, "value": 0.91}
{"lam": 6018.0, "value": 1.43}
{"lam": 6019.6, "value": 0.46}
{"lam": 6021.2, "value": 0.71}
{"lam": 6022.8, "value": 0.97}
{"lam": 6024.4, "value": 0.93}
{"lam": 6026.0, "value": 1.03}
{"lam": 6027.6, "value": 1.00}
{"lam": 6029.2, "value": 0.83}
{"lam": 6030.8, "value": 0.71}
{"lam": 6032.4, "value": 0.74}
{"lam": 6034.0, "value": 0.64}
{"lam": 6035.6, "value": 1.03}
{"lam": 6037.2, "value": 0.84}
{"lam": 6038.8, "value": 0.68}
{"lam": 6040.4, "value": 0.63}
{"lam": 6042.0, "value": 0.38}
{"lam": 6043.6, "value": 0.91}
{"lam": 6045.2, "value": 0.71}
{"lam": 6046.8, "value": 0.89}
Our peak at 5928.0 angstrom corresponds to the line [O II]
